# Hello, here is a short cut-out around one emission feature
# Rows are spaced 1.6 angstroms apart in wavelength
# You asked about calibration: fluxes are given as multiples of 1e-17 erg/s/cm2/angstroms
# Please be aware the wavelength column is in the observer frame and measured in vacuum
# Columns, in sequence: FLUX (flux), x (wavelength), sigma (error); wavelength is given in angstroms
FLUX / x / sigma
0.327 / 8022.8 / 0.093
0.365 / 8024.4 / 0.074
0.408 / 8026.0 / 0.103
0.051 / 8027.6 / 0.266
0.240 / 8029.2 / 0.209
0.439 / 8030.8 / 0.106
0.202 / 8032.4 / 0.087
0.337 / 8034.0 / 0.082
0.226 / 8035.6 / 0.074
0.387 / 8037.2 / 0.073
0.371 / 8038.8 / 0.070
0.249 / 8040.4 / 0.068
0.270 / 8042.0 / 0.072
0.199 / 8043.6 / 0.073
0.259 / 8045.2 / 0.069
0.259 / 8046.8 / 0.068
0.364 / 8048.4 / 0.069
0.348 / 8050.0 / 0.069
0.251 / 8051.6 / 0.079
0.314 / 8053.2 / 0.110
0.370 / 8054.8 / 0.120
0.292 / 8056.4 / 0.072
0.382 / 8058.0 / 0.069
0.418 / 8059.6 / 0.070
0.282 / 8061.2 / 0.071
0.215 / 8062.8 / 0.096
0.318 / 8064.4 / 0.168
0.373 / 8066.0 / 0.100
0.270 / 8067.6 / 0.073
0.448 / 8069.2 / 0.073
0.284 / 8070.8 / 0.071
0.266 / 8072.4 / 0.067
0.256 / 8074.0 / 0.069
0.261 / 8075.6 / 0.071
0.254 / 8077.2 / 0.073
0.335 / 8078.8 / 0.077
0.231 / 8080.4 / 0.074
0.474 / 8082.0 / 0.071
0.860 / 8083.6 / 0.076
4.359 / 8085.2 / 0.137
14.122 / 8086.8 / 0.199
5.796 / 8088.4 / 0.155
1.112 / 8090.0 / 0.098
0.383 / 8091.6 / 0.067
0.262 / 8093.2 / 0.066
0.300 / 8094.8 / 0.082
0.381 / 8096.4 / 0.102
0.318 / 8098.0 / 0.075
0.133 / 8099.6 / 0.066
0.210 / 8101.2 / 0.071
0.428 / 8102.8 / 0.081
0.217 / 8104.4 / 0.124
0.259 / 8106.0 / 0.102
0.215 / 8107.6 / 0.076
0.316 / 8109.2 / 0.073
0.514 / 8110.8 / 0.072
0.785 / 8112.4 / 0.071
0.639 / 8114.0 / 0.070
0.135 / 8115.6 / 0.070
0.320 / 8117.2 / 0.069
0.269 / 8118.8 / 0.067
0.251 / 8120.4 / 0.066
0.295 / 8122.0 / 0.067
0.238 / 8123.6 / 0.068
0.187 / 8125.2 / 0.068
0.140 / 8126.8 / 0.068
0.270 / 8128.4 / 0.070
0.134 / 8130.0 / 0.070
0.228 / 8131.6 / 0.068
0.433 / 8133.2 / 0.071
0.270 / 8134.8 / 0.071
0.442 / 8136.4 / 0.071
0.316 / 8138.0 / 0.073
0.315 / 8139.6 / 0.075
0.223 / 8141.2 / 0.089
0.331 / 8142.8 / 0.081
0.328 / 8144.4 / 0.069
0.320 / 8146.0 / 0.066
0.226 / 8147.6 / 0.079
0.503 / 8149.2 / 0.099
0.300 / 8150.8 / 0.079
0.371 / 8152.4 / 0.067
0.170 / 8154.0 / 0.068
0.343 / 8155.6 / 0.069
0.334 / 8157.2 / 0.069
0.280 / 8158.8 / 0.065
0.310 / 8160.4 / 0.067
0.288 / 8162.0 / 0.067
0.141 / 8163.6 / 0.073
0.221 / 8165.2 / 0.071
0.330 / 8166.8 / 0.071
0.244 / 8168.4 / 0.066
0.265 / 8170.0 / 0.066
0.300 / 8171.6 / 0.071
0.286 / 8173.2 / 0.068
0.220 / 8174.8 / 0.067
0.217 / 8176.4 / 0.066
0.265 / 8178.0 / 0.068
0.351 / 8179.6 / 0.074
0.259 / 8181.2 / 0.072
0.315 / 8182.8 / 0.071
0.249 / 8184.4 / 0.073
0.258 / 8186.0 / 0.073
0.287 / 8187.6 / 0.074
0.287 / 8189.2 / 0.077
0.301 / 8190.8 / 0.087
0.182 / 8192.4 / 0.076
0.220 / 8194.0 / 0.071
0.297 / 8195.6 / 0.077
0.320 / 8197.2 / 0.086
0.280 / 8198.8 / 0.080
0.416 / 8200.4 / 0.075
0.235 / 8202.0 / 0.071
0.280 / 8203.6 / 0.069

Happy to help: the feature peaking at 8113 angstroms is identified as [N II]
